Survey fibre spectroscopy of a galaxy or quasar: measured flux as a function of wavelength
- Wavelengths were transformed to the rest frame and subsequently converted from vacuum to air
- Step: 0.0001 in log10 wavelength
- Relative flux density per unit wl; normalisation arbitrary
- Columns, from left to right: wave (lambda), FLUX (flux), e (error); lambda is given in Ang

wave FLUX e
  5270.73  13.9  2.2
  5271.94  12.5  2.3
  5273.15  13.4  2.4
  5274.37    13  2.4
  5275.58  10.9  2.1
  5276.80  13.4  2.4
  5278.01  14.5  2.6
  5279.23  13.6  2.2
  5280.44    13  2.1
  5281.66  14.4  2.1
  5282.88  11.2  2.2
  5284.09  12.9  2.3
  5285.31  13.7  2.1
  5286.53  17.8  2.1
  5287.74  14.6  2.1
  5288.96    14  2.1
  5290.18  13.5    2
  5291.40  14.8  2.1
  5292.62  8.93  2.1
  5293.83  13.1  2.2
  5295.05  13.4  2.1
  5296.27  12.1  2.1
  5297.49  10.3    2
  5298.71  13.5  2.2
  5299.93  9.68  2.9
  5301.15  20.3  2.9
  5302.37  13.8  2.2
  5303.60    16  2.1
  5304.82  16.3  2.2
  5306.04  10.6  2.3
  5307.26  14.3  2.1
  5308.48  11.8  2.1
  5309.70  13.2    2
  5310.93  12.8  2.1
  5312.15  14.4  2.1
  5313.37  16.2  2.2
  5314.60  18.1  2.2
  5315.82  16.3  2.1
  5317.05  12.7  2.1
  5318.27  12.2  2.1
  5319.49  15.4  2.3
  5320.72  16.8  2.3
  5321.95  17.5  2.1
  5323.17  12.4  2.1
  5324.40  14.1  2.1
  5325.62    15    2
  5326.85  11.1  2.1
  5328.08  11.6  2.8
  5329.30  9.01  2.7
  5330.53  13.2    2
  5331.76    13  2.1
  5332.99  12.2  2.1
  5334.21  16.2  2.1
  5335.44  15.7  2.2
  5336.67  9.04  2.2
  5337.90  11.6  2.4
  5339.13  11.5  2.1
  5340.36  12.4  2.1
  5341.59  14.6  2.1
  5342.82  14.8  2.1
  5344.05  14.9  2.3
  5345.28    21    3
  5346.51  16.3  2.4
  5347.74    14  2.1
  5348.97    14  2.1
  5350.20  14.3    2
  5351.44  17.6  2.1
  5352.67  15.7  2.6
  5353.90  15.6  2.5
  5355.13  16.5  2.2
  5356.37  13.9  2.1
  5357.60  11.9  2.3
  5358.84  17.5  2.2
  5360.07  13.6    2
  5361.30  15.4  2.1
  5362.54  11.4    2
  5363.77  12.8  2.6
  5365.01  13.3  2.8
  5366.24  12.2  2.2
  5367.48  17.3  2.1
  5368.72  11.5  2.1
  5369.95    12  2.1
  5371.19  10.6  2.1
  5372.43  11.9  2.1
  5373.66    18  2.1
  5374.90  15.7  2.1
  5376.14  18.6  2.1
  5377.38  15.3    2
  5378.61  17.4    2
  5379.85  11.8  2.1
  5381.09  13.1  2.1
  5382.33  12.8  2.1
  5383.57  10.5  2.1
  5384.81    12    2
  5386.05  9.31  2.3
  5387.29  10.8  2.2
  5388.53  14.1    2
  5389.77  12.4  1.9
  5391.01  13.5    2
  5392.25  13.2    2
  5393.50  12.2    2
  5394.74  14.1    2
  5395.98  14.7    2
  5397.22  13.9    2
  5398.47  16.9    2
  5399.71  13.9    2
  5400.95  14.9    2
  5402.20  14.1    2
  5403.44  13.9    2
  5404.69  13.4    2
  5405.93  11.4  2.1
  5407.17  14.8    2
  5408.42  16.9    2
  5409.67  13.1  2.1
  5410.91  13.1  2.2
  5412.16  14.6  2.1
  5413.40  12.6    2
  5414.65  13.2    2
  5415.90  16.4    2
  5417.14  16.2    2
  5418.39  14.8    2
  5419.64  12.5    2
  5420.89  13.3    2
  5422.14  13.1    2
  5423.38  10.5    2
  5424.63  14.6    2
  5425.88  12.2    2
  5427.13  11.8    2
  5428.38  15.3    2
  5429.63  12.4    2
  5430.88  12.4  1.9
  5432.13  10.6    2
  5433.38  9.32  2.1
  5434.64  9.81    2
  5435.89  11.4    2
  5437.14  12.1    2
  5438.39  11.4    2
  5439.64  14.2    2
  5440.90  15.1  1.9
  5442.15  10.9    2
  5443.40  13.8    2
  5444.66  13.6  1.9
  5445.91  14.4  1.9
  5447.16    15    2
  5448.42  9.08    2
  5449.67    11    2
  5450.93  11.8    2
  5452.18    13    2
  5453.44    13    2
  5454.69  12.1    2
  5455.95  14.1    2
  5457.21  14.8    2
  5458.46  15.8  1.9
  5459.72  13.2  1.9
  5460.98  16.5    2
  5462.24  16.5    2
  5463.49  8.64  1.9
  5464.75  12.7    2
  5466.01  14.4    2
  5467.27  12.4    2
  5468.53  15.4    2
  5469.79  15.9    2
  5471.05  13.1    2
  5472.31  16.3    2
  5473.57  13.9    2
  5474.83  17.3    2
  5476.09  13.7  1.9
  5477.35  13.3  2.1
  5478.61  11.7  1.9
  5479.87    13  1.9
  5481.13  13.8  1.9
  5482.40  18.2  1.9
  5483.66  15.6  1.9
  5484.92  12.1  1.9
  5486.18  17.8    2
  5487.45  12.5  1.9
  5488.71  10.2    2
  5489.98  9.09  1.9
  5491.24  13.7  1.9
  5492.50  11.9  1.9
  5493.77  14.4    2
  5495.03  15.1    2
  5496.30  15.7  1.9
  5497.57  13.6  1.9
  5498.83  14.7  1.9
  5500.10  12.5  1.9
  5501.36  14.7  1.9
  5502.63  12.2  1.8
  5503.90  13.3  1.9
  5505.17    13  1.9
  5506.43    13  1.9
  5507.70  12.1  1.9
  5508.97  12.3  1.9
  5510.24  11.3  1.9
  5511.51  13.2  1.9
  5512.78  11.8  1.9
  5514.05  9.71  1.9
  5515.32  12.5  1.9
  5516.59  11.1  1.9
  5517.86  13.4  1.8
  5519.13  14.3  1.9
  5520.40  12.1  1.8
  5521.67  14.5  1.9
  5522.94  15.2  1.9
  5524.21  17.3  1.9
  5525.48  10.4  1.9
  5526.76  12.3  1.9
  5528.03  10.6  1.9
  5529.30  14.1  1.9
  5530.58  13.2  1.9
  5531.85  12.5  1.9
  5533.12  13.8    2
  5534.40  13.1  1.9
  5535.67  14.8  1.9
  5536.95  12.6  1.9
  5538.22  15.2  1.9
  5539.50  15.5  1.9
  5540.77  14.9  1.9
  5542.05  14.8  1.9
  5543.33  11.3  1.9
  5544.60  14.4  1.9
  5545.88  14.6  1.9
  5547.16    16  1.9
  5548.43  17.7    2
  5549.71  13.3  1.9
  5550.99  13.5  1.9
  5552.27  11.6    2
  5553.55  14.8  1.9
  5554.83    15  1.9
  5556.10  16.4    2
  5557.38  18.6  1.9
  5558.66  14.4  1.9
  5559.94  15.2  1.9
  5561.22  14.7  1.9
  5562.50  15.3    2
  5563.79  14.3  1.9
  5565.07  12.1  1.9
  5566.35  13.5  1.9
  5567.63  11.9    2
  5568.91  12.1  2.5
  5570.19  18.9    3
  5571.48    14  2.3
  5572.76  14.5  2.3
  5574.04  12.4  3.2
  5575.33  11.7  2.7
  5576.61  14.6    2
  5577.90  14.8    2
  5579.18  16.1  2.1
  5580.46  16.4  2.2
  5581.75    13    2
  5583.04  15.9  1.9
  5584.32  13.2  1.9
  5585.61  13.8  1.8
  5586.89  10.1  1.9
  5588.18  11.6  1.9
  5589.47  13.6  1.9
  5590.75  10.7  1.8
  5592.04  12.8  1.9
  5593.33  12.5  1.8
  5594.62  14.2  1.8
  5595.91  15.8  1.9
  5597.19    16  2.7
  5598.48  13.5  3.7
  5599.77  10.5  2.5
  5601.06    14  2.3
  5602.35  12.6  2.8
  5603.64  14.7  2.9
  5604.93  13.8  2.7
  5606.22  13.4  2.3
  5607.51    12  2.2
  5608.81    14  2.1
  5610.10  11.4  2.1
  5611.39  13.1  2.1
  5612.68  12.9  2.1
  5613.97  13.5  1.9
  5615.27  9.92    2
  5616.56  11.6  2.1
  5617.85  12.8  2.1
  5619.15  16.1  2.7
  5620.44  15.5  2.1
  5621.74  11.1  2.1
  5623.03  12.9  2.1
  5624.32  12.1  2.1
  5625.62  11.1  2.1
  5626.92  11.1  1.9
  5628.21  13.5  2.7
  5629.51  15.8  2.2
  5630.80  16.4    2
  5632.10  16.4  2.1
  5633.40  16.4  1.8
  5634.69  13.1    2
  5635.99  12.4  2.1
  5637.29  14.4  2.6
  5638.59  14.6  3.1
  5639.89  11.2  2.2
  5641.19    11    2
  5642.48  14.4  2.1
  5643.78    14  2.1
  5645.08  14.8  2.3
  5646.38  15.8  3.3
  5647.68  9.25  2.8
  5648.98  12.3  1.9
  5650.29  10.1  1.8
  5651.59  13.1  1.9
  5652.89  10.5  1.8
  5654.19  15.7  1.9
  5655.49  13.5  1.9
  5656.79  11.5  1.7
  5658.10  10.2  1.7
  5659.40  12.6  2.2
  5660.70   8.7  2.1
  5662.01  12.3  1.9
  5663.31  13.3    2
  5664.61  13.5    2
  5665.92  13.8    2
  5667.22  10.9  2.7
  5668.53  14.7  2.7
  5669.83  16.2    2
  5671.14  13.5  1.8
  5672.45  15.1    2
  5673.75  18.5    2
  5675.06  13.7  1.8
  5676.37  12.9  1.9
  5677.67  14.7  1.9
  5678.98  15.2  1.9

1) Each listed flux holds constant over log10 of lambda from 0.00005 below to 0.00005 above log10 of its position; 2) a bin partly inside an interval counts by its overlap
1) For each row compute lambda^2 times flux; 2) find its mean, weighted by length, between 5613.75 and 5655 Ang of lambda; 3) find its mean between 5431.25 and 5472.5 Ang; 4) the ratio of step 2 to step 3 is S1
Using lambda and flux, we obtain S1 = 1.08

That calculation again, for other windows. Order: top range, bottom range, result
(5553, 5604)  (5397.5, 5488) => 1.08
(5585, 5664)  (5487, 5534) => 1.05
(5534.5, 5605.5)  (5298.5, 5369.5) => 1.08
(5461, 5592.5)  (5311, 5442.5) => 1.06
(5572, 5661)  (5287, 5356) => 1.05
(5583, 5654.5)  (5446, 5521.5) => 1.03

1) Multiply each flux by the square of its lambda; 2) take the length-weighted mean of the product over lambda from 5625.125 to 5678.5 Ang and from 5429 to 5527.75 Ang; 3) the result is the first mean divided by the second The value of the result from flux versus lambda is 1.1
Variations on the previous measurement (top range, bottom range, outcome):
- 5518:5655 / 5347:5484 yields 1.06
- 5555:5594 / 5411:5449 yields 1.14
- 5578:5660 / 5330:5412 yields 1.04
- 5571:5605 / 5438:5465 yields 1.08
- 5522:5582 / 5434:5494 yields 1.09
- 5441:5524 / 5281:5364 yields 1.02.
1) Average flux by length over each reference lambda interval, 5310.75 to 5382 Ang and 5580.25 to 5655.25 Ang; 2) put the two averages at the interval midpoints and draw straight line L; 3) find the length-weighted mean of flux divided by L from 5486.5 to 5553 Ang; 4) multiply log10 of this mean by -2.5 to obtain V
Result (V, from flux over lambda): 0.02 mag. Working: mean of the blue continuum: 14.2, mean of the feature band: 13.3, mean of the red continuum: 13.2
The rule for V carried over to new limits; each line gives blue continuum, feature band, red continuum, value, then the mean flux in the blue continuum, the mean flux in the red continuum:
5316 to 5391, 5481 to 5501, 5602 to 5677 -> -0.023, 13.8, 13.2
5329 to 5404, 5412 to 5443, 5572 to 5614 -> 0.078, 13.9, 13.4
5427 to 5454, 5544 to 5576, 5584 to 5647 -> -0.114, 12.3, 13.3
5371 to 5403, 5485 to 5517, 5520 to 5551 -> 0.084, 13.7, 13.9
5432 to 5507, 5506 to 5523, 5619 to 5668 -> 0.065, 13.4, 13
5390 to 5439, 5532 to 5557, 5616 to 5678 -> -0.086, 13.3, 13.3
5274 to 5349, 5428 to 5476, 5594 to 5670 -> 0.021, 13.8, 13.1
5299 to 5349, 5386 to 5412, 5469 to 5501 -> 0.028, 14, 14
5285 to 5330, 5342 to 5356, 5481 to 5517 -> -0.159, 13.8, 13.1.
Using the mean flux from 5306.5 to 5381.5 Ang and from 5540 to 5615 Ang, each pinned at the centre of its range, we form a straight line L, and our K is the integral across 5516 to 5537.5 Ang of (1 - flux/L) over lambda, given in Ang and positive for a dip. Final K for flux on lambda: 1.06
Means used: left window 14.2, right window 13.9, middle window 13.3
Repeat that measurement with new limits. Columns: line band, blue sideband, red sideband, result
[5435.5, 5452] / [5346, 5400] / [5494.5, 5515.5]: 1.0 Ang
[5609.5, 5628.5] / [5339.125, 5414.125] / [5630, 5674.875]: 1.3 Ang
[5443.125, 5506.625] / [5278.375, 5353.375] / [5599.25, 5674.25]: -0.6 Ang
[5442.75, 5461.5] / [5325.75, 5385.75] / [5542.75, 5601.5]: 0.7 Ang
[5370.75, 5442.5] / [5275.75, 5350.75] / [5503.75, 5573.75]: 2.3 Ang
